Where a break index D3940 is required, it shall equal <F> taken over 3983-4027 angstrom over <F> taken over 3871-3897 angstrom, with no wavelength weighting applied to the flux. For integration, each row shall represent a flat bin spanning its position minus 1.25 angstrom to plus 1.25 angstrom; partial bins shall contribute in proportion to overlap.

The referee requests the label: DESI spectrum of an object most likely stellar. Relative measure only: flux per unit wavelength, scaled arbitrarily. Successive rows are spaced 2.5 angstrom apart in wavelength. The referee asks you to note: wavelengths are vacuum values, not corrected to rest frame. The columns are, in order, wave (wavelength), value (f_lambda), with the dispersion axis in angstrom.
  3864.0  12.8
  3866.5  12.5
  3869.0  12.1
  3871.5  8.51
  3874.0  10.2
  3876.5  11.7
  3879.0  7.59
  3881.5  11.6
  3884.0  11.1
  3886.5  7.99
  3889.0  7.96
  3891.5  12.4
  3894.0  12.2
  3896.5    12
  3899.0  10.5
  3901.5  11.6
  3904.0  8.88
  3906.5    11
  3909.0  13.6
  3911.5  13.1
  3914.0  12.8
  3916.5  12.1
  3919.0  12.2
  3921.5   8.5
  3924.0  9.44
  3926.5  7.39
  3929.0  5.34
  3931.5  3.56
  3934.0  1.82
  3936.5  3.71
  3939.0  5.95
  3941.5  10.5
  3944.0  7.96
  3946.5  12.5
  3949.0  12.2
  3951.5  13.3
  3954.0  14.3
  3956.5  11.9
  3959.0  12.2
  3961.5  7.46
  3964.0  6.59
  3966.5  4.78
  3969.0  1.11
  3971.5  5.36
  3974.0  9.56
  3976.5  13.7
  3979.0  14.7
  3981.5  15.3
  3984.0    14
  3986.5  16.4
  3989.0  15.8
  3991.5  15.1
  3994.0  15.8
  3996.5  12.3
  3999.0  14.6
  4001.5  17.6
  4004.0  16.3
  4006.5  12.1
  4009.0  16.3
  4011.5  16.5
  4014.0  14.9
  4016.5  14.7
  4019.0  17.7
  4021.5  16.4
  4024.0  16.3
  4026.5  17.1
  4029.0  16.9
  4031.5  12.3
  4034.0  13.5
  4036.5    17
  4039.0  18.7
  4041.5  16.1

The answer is 1.5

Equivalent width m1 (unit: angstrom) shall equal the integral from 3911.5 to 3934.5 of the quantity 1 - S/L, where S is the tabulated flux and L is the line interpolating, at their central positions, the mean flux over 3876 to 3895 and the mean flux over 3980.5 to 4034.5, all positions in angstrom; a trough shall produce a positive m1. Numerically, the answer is 6.1 angstrom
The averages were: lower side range 10.2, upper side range 15.4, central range 8.6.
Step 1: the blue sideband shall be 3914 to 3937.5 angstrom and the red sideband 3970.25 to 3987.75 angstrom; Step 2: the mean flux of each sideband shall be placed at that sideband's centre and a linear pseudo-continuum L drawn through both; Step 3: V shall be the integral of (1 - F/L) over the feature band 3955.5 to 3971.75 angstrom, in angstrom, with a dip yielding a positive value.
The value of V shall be 5.7 angstrom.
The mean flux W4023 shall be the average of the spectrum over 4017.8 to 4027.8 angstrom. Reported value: 16.9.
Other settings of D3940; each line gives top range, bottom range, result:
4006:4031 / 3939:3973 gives 1.74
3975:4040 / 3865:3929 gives 1.45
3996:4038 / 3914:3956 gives 1.73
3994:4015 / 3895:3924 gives 1.33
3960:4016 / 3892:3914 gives 1.08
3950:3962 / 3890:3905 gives 1.08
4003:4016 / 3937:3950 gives 1.61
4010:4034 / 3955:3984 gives 1.64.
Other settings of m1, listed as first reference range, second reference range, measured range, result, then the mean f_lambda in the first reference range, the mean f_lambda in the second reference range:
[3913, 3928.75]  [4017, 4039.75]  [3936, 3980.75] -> 9.79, 10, 16.1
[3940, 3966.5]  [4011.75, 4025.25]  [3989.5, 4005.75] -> -1.06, 10.6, 16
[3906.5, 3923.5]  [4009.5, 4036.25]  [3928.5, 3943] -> 8.56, 11.9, 15.7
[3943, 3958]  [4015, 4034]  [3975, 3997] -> -1.54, 12.1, 15.7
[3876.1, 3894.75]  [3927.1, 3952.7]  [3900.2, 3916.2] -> -4.78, 10.2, 7.67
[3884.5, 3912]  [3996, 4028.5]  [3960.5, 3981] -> 8.58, 11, 15.7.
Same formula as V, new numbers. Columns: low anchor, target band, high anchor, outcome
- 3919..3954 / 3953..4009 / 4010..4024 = 2.1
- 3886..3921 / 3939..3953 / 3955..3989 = -0.1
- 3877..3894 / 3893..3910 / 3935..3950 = -3.0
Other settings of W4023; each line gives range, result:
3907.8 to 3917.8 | 12.9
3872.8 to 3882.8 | 10.3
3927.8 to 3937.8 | 3.61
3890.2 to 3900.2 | 11.8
